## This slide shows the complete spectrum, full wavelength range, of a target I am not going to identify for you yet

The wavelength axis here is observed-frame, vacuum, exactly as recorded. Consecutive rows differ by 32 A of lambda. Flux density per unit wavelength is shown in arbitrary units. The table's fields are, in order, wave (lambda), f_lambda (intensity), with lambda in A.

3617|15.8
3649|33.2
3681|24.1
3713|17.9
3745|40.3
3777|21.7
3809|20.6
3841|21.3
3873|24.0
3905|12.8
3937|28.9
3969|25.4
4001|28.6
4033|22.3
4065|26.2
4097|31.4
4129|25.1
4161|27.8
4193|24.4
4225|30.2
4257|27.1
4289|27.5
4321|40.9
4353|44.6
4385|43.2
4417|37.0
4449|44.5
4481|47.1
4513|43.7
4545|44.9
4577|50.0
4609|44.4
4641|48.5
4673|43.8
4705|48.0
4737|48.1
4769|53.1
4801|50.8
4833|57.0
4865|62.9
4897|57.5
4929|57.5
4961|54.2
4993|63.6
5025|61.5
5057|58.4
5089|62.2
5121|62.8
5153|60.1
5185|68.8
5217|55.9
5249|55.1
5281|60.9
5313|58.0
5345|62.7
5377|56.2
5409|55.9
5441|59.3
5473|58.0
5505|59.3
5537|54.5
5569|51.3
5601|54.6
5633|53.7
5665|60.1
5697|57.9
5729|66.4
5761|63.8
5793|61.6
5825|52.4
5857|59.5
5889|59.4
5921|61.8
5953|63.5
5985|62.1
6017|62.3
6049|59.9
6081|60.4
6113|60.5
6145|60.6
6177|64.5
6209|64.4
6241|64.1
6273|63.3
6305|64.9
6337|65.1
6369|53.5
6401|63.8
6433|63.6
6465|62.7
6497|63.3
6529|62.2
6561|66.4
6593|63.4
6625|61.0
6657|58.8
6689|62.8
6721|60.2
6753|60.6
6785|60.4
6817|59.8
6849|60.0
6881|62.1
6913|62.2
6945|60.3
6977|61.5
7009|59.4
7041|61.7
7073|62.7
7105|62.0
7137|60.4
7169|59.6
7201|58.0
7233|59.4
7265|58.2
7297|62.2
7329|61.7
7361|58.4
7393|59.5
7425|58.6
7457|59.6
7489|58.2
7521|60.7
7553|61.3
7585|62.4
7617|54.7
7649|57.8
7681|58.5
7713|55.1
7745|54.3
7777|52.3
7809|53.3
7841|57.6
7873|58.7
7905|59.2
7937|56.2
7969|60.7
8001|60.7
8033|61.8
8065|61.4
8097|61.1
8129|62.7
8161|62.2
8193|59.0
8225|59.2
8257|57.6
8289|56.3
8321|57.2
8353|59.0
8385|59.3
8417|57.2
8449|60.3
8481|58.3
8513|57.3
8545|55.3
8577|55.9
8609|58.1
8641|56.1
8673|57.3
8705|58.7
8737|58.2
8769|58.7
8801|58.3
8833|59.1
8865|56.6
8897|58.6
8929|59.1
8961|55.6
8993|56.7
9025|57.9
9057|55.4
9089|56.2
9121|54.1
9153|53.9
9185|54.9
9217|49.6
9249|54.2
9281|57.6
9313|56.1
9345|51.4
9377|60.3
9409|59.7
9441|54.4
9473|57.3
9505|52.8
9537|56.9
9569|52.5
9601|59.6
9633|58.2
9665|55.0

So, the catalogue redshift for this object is 0.08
